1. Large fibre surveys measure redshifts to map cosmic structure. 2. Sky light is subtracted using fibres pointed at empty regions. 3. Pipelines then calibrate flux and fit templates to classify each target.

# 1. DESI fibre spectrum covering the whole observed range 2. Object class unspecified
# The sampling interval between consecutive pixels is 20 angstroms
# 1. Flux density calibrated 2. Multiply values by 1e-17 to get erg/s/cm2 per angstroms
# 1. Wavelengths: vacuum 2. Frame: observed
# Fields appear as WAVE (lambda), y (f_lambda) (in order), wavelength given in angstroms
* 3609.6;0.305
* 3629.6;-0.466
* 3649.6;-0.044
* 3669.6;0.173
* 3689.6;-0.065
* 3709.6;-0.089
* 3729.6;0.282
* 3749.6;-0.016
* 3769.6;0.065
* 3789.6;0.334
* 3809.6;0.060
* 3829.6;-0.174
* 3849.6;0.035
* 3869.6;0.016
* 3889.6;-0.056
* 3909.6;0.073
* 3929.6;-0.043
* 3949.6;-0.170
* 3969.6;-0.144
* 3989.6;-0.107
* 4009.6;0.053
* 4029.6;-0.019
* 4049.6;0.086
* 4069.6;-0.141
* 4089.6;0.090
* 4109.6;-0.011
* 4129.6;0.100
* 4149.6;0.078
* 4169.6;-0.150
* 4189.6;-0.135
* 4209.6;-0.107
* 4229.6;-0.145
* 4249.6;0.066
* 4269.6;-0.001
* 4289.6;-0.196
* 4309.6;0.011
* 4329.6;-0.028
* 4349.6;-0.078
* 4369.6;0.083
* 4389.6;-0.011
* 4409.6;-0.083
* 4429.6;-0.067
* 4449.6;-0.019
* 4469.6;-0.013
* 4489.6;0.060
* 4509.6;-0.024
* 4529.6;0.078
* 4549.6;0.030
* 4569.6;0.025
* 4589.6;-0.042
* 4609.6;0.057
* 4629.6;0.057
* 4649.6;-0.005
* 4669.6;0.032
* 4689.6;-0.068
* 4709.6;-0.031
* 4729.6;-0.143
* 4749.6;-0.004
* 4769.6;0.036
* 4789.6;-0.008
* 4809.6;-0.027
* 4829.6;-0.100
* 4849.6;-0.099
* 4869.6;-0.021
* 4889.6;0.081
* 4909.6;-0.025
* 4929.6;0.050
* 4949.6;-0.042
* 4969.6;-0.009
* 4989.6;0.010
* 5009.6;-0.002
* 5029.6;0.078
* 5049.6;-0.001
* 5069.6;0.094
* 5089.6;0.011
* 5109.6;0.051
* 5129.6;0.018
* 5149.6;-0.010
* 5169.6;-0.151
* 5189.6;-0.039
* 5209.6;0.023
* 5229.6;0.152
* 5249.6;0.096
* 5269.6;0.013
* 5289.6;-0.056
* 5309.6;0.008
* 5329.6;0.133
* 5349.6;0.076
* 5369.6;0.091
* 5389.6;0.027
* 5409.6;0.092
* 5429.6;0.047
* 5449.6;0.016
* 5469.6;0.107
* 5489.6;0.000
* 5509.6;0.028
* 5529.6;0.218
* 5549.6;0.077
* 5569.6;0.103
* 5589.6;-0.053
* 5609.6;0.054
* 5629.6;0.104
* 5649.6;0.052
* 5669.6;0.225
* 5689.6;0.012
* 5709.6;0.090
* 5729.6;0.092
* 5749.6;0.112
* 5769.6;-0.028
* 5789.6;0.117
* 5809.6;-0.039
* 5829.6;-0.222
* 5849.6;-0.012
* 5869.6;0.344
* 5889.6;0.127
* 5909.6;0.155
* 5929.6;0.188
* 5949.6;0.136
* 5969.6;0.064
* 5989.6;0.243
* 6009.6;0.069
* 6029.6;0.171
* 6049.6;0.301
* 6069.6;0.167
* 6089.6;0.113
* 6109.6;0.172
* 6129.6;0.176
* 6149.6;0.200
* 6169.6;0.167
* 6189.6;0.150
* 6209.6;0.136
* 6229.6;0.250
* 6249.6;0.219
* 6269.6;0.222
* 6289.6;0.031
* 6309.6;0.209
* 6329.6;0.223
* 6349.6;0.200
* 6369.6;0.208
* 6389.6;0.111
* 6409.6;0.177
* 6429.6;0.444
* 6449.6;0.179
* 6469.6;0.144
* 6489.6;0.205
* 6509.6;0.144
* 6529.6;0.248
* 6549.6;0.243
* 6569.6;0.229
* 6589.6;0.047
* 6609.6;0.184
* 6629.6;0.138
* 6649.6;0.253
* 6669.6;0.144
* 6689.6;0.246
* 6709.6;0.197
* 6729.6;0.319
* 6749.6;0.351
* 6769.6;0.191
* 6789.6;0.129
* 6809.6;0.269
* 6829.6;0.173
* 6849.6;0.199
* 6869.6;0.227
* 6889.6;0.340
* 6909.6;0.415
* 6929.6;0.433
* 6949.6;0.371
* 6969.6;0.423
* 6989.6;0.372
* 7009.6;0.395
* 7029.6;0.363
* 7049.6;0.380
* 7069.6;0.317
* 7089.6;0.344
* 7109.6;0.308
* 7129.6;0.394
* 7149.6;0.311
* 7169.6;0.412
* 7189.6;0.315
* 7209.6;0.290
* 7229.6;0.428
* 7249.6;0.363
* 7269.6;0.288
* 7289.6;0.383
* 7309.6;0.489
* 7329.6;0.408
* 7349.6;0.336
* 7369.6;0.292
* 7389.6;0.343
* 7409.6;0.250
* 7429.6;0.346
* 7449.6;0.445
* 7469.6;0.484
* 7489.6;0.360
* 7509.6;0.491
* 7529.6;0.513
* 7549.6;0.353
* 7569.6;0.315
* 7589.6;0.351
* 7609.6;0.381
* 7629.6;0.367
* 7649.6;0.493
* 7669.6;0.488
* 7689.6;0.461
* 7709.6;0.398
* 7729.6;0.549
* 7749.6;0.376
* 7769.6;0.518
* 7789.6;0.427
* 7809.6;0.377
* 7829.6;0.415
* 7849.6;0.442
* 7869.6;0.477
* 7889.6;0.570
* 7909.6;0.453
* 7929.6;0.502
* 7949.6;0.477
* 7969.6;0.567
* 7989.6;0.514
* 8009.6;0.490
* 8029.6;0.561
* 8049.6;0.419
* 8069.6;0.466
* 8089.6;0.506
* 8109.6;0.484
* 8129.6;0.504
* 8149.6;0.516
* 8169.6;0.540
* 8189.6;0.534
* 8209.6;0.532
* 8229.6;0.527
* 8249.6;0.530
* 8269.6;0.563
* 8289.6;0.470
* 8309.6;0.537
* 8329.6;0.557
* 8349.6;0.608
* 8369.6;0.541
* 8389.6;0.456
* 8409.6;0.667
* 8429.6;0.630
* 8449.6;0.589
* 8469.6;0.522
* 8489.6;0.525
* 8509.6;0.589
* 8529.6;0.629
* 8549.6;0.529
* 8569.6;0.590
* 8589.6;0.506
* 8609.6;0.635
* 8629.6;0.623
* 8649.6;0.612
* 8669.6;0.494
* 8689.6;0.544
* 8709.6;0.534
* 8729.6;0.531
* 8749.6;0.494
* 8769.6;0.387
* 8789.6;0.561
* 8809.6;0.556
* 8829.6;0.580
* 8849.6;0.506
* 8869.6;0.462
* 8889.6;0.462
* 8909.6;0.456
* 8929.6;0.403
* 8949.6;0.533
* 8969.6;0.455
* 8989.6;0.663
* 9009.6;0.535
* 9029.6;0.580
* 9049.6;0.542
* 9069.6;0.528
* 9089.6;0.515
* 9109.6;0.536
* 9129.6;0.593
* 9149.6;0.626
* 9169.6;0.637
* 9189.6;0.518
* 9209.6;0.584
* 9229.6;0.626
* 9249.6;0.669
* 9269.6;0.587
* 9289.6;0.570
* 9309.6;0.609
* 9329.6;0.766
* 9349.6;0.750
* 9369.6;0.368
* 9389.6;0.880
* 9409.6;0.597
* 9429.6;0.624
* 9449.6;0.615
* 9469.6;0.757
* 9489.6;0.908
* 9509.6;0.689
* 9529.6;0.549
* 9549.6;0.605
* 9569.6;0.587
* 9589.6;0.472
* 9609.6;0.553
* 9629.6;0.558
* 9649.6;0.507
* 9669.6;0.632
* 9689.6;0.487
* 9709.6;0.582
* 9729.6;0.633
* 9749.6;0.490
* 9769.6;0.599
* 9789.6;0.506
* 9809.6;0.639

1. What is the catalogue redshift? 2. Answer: 0.724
